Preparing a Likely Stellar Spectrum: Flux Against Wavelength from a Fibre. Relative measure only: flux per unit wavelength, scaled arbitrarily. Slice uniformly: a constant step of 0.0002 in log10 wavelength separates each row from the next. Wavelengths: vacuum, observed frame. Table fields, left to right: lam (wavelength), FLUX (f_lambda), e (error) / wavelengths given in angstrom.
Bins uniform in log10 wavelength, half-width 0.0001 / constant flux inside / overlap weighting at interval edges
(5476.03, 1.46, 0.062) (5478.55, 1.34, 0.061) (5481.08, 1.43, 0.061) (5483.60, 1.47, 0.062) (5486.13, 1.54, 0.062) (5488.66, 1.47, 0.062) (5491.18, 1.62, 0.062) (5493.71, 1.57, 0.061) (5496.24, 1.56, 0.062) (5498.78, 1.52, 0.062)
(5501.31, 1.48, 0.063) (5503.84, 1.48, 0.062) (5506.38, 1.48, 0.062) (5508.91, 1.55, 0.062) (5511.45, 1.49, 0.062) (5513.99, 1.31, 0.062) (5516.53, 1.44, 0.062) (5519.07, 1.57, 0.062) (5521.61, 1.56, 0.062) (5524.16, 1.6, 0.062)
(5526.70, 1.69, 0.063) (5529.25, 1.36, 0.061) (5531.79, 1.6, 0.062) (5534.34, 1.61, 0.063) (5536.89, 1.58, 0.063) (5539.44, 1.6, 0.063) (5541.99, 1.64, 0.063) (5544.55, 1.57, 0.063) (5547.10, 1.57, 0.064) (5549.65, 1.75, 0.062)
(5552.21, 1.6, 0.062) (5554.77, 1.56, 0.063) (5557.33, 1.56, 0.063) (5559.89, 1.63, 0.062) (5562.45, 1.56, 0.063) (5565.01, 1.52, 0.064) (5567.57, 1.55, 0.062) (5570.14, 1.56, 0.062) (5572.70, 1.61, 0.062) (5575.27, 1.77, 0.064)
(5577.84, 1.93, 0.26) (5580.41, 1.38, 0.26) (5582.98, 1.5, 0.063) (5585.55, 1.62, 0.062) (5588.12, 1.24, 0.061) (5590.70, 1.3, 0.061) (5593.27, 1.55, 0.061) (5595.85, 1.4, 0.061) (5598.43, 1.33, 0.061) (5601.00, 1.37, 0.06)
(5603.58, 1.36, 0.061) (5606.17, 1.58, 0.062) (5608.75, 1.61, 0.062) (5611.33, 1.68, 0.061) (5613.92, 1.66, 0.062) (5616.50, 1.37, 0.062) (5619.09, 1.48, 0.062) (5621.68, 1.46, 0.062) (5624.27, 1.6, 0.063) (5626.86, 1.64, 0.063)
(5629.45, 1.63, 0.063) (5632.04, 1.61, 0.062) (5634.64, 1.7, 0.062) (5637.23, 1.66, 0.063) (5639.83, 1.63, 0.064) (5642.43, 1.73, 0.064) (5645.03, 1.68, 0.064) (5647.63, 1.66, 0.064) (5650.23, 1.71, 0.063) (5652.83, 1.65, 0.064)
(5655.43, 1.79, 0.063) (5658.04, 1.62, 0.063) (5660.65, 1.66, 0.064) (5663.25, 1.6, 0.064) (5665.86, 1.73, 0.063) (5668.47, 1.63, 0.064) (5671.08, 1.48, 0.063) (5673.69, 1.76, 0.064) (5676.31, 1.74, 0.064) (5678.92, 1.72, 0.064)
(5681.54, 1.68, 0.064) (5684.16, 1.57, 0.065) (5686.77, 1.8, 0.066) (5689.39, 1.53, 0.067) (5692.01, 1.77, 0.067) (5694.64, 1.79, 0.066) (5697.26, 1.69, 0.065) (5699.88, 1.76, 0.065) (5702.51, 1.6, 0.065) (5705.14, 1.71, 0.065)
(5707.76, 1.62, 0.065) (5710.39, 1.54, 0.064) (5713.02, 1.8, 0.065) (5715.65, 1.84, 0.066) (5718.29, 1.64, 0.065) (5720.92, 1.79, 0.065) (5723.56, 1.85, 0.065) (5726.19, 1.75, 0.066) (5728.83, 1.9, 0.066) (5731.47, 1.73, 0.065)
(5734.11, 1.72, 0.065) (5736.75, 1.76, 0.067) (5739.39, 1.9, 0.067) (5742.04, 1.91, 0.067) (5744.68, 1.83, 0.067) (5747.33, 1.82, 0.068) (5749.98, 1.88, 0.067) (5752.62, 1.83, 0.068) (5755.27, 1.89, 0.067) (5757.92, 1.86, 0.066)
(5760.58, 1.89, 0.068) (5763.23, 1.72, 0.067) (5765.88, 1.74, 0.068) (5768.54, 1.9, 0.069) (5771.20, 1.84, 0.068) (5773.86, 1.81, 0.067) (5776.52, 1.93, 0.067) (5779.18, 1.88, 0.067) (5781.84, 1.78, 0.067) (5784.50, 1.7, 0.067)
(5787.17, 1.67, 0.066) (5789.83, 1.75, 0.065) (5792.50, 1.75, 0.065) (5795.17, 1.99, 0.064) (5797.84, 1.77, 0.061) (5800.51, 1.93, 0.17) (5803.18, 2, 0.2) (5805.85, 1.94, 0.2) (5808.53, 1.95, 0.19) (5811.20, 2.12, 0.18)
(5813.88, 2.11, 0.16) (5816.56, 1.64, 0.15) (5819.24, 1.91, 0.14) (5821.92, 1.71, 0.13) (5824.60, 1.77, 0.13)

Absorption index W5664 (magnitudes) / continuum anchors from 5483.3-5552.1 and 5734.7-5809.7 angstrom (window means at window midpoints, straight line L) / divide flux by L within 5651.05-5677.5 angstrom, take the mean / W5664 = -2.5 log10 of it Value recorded 0.03 mag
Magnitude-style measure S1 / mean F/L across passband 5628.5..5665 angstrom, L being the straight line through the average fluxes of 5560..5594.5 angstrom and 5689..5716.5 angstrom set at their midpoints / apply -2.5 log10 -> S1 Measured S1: -0.02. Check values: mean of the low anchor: 1.55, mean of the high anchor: 1.7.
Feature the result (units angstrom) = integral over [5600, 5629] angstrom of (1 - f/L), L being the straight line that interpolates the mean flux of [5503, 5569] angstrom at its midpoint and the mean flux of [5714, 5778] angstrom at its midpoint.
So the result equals 2.15 angstrom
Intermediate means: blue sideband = 1.56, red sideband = 1.82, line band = 1.53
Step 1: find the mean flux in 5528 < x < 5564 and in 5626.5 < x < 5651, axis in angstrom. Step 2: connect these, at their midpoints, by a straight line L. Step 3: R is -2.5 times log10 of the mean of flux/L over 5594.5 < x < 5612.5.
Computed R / 0.11 mag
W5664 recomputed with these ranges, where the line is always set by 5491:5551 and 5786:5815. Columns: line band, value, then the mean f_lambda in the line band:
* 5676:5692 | 0.05 mag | 1.68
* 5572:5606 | 0.10 mag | 1.49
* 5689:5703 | 0.04 mag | 1.71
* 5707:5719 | 0.06 mag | 1.69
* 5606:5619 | 0.06 mag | 1.57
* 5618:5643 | 0.05 mag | 1.61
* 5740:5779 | 0.00 mag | 1.85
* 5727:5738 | 0.03 mag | 1.78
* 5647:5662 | 0.02 mag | 1.68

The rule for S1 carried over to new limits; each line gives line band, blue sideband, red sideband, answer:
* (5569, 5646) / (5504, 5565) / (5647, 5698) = 0.05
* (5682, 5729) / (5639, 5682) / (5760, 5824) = 0.01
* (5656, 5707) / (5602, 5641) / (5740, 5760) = 0.02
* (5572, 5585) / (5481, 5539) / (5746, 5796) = -0.02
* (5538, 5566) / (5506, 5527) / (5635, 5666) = -0.03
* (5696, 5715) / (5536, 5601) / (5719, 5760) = 0.06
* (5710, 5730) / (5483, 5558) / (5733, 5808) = 0.00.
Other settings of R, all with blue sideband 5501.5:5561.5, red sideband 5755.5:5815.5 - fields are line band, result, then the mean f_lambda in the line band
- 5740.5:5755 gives -0.02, 1.86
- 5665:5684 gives 0.04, 1.67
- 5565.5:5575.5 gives 0.00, 1.6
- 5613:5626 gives 0.10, 1.51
